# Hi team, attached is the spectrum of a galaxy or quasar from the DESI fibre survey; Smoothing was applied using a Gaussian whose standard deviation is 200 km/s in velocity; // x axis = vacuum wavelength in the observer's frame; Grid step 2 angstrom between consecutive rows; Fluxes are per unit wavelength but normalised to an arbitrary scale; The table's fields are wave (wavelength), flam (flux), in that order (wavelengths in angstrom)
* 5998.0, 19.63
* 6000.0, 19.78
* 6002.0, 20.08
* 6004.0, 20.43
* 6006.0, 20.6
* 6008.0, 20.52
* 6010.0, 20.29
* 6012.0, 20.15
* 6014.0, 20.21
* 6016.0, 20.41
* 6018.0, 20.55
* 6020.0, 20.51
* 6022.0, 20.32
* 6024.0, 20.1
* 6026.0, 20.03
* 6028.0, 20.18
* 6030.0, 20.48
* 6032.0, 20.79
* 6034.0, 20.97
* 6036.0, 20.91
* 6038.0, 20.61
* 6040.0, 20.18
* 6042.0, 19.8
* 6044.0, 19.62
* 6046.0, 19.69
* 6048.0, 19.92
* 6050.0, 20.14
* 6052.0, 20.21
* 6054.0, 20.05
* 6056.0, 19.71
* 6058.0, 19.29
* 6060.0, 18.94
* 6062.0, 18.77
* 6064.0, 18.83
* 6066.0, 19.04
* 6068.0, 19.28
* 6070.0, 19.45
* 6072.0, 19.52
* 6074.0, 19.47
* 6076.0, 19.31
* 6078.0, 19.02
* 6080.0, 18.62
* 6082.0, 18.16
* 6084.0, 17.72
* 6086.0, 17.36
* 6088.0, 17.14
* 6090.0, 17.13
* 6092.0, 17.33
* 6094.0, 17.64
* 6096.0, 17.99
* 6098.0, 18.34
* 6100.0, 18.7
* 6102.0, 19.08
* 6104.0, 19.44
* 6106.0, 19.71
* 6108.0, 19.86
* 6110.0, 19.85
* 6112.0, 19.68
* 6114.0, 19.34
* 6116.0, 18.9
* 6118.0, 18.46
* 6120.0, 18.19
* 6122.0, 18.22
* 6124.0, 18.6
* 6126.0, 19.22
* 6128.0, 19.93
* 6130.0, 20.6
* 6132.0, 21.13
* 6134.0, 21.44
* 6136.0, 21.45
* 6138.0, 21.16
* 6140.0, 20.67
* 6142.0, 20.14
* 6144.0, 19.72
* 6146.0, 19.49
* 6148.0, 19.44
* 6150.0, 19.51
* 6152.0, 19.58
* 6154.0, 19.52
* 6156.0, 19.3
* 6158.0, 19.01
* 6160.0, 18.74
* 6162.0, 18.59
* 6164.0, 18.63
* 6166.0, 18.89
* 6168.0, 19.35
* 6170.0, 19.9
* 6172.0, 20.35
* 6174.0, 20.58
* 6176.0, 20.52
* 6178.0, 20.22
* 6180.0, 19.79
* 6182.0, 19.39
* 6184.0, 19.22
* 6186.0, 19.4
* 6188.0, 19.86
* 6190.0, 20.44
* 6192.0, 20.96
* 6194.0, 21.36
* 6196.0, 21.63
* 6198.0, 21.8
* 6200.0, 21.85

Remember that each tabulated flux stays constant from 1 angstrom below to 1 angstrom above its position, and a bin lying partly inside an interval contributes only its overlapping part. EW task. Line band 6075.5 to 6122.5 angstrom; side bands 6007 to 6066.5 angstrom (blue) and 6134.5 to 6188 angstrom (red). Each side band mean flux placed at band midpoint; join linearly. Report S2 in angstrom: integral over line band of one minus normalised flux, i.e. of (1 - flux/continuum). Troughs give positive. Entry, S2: 3.2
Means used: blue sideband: 20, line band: 18.5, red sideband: 19.7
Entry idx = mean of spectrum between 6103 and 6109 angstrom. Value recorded 19.7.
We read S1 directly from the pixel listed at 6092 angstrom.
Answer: 17.33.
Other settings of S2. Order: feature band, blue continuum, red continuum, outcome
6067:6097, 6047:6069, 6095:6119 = 1.48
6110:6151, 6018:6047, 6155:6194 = 0.22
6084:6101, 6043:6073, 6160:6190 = 1.59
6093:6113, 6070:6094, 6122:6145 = 0.07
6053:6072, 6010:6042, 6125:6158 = 0.97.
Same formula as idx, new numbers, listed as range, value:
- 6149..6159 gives 19.4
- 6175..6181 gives 20.2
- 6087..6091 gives 17.1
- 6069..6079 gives 19.4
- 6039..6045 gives 19.9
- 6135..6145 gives 20.6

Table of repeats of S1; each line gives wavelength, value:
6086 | 17.36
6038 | 20.61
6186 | 19.4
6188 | 19.86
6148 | 19.44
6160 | 18.74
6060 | 18.94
